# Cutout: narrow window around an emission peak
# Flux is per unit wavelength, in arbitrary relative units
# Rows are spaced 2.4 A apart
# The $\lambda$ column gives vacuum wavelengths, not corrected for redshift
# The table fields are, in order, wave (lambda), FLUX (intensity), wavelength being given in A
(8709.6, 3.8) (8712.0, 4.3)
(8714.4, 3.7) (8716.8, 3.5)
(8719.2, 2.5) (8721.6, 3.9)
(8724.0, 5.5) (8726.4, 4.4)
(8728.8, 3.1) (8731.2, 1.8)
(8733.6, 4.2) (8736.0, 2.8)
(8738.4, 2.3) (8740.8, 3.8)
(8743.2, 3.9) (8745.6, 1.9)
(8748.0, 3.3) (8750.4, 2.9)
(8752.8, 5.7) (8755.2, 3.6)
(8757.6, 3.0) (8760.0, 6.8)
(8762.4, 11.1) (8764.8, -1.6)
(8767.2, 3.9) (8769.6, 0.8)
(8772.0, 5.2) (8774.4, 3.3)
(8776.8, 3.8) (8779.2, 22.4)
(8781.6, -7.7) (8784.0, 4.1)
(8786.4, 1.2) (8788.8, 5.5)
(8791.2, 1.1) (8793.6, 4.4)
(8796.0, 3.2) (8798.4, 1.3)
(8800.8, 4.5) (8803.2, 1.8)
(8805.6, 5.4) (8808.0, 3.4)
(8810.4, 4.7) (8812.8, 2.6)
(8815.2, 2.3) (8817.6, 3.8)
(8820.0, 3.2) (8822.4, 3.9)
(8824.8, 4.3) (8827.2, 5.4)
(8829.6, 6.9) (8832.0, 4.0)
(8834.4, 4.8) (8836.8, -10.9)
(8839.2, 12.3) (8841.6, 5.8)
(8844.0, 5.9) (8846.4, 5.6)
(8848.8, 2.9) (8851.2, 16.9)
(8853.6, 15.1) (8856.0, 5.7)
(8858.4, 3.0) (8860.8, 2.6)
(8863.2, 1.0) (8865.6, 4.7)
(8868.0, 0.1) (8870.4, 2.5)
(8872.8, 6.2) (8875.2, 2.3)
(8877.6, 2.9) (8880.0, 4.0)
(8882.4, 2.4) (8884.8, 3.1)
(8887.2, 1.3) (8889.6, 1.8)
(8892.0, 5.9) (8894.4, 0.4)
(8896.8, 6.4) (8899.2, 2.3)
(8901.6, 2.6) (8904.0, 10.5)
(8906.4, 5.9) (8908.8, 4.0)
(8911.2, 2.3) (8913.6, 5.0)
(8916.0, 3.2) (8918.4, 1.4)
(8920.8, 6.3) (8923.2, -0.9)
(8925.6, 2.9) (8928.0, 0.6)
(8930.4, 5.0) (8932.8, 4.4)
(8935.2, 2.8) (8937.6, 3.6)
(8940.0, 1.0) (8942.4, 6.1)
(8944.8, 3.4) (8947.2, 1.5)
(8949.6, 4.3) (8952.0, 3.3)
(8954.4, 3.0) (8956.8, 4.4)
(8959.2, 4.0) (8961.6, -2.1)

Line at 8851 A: Hbeta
